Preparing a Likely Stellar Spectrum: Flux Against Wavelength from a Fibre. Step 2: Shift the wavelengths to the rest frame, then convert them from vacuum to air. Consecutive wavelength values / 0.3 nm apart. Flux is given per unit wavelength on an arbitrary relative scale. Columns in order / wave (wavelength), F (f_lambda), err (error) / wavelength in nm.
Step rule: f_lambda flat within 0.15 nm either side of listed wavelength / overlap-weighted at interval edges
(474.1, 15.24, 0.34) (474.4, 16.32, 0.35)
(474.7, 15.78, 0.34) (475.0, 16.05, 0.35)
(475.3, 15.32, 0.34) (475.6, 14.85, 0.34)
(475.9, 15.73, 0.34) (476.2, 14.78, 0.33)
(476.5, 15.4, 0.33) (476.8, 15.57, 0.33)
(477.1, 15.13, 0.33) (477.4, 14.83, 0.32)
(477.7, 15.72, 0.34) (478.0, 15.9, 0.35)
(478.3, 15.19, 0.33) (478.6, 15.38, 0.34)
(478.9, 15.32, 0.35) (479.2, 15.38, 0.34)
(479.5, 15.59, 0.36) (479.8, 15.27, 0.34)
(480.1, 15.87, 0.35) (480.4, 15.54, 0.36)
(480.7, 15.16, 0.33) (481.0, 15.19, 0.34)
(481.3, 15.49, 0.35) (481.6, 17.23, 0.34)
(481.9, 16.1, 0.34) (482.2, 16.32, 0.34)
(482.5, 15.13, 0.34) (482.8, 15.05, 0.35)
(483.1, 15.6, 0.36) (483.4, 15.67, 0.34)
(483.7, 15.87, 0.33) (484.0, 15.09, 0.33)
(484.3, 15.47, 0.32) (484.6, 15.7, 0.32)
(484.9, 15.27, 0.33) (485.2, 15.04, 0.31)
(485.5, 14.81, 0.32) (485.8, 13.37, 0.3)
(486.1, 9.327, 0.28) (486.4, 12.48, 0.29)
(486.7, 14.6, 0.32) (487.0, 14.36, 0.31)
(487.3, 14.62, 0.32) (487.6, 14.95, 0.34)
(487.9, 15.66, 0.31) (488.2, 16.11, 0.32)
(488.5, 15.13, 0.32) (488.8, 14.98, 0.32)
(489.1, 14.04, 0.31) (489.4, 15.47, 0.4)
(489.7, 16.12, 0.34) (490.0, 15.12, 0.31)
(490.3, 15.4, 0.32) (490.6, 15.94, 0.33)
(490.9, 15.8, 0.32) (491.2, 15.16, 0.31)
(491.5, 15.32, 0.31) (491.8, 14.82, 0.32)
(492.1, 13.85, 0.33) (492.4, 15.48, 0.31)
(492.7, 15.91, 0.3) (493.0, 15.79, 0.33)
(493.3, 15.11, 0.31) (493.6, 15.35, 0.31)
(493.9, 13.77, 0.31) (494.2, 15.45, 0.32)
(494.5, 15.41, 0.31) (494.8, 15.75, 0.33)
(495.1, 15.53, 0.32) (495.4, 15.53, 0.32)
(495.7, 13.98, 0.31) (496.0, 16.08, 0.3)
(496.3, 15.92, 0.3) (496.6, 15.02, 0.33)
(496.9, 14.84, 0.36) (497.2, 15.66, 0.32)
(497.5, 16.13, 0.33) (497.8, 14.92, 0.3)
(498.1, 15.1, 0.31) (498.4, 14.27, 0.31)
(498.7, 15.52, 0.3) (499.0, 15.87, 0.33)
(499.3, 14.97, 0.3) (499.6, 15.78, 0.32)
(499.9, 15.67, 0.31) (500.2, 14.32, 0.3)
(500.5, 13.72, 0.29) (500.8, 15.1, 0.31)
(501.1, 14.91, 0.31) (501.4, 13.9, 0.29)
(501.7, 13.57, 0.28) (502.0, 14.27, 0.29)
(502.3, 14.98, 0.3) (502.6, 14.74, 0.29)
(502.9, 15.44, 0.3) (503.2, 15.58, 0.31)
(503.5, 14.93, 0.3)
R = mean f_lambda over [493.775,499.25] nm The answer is 15.3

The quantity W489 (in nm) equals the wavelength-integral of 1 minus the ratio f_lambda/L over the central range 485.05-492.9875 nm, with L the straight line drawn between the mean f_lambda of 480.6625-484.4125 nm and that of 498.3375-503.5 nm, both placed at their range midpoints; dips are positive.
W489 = 0.31 nm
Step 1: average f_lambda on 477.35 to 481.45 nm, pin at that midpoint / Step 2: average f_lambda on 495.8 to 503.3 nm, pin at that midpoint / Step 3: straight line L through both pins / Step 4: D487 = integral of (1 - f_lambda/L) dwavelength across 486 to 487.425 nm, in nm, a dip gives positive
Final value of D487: 0.20 nm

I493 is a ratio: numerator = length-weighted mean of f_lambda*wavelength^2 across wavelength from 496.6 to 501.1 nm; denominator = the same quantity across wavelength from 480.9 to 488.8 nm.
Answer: 1.1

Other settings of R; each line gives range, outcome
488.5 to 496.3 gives 15.3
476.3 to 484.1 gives 15.5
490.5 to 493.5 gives 15.3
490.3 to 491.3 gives 15.6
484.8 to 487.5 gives 13.8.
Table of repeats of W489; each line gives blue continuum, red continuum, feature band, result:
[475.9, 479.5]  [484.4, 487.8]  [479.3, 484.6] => -0.33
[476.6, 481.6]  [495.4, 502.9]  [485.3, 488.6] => 0.25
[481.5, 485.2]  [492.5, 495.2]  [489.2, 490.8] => -0.01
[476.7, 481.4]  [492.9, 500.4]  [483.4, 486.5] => 0.21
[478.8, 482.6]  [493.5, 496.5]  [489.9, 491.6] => -0.01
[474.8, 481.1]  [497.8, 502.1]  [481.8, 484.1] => -0.05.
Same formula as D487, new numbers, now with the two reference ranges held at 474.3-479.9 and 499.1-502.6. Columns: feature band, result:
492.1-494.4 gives -0.04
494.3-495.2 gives -0.04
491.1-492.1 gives 0.00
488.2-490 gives -0.02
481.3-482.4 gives -0.08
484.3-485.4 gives -0.01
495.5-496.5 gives -0.03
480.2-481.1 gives 0.00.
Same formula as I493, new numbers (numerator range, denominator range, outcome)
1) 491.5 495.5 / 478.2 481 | 1.05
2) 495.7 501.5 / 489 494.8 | 1.02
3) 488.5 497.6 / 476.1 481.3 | 1.05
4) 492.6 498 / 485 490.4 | 1.09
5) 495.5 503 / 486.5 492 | 1.03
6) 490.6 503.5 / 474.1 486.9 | 1.06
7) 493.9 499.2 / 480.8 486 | 1.05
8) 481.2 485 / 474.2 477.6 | 1.05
